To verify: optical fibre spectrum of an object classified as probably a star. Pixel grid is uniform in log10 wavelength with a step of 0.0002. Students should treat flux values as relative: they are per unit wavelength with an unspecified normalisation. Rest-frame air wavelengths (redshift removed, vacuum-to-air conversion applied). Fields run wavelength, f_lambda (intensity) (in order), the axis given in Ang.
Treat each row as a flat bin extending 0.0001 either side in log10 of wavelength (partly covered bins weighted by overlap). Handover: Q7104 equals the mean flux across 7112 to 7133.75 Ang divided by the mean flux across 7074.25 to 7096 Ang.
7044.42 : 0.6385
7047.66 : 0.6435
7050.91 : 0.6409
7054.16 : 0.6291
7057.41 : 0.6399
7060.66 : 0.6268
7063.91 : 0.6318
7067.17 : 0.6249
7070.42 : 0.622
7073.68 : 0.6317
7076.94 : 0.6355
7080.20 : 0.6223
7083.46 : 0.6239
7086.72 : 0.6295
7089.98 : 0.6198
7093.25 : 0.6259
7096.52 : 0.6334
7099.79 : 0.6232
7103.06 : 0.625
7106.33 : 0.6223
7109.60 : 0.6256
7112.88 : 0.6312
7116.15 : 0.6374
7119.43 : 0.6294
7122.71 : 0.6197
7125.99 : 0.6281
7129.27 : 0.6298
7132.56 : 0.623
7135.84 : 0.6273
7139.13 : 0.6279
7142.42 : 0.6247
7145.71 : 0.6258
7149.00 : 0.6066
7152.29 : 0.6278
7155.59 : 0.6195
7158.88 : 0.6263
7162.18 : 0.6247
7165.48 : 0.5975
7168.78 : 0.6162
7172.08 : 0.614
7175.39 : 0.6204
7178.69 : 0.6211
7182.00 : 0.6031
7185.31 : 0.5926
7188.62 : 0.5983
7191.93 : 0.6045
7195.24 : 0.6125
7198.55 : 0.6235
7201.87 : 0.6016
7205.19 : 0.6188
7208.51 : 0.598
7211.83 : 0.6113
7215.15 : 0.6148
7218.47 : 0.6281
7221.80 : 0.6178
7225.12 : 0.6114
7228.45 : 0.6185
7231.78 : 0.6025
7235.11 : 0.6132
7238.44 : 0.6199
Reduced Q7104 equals 1.0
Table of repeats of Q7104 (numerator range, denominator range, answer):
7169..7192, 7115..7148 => 0.97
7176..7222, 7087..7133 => 0.97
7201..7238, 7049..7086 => 0.97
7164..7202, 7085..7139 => 0.97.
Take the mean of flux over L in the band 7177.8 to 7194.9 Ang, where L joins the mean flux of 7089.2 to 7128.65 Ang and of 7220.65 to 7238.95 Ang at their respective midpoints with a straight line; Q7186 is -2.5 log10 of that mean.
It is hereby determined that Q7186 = 0.03 mag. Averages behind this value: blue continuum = 0.627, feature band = 0.604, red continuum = 0.614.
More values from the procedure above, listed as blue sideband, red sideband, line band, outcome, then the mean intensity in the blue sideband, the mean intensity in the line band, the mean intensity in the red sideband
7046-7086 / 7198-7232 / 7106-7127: -0.01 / 0.631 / 0.628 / 0.613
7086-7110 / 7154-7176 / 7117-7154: -0.01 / 0.625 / 0.625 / 0.617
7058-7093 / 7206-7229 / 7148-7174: 0.00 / 0.627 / 0.617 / 0.614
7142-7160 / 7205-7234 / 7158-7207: 0.01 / 0.622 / 0.611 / 0.613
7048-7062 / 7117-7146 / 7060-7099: 0.01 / 0.635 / 0.627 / 0.626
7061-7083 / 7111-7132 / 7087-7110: 0.01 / 0.628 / 0.625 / 0.629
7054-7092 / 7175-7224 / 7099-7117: -0.01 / 0.628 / 0.627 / 0.611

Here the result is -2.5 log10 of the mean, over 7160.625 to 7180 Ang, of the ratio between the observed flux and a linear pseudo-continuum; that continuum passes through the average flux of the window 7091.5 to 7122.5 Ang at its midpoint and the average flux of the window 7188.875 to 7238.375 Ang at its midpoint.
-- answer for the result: 0.01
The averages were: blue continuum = 0.628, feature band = 0.616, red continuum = 0.613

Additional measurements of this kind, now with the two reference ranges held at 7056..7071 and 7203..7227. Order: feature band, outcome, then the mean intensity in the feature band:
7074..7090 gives 0.00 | 0.628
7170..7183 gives 0.01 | 0.615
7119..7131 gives -0.01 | 0.626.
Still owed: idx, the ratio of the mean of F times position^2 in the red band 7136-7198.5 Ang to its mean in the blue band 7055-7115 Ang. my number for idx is 1.00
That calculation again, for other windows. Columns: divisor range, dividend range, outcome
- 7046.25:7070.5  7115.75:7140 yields 1.01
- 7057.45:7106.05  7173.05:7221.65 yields 1.01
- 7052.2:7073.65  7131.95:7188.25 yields 1.01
